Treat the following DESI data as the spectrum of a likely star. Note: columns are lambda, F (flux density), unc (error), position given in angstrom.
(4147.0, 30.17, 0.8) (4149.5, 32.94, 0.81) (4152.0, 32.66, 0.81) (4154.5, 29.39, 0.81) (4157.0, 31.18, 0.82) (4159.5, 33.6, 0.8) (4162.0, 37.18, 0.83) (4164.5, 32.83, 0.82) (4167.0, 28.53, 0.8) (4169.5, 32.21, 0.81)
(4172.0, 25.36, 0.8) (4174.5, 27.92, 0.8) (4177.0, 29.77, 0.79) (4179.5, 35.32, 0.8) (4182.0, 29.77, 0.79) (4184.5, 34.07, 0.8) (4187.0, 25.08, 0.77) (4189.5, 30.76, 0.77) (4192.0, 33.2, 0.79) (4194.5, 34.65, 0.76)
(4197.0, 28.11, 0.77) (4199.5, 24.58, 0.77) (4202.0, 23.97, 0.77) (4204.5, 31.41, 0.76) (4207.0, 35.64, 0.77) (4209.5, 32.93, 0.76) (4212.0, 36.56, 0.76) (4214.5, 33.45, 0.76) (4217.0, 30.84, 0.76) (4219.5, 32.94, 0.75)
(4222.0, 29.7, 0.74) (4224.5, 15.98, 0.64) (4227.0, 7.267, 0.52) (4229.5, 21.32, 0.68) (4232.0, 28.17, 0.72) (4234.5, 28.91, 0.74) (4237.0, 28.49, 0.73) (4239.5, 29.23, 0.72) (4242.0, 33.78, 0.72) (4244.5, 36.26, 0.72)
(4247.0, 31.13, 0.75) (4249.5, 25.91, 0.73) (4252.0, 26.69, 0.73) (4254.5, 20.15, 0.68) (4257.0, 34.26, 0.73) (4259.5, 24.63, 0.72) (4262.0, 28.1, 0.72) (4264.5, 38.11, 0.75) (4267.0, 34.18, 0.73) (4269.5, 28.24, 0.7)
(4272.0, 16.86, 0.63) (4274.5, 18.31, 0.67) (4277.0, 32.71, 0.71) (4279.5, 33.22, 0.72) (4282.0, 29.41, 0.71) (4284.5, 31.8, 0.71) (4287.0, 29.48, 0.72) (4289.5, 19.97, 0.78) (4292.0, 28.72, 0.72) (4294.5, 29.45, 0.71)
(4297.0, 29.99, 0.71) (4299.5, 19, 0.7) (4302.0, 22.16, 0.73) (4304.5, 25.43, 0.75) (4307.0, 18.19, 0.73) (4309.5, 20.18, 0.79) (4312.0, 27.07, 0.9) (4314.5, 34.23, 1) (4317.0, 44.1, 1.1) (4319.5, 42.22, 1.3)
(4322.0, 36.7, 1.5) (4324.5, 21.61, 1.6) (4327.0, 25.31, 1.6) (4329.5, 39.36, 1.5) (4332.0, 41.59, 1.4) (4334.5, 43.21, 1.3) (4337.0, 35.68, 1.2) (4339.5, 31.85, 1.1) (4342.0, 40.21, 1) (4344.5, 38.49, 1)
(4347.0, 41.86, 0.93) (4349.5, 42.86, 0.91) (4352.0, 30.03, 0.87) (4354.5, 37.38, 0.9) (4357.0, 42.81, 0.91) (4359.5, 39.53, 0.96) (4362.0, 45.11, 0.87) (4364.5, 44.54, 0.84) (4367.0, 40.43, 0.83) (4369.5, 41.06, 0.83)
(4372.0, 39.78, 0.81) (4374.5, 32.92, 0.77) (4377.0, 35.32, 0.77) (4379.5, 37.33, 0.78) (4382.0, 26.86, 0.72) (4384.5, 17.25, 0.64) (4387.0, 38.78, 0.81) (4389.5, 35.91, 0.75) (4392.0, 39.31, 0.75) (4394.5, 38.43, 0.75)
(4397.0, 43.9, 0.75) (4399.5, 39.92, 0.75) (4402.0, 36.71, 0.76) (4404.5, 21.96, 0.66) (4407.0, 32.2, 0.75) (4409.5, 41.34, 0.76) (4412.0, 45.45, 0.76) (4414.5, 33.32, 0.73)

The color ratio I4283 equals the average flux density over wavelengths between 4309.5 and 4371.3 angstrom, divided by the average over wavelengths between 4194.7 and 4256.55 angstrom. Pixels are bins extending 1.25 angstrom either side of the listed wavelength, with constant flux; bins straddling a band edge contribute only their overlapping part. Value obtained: 1.33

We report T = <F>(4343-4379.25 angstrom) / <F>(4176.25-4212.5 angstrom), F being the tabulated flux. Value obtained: 1.3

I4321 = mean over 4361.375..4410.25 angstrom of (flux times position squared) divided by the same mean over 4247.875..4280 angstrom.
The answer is 1.39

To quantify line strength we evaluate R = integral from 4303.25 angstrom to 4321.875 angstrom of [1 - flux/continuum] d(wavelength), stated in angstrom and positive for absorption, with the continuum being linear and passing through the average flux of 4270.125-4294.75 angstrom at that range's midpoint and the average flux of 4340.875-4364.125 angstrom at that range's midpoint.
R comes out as 1.2 angstrom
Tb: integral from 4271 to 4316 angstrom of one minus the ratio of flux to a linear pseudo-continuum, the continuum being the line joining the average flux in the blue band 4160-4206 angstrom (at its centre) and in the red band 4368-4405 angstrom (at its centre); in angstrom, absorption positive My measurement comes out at 9.5 angstrom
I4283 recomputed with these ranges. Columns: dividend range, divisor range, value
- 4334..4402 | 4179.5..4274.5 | 1.31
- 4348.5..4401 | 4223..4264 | 1.42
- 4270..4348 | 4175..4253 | 1.05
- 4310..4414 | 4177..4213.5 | 1.18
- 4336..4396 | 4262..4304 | 1.35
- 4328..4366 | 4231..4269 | 1.32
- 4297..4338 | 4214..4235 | 1.24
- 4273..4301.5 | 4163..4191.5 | 0.90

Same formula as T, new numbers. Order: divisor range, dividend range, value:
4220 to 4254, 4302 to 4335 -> 1.20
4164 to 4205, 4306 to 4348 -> 1.15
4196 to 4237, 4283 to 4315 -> 0.93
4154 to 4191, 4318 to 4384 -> 1.21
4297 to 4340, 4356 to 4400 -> 1.21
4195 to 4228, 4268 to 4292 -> 0.95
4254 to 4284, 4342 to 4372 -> 1.42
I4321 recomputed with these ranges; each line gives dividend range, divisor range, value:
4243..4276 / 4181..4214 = 0.93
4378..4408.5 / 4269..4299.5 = 1.33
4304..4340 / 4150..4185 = 1.12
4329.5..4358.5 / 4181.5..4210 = 1.37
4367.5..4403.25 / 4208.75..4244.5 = 1.38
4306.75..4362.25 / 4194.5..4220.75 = 1.22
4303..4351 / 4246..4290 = 1.25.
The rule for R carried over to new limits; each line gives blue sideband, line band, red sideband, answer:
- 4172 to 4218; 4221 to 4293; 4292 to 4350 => 10.0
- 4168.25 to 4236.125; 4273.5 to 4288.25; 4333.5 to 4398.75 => 1.7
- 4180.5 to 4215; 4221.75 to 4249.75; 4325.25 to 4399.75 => 5.4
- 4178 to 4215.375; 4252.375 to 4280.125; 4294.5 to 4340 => 2.8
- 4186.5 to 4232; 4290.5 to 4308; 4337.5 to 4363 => 5.1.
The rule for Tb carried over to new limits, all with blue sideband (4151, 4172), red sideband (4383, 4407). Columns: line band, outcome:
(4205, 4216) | -0.68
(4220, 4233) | 4.58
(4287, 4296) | 1.80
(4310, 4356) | -3.17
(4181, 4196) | 0.41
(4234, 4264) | 3.29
